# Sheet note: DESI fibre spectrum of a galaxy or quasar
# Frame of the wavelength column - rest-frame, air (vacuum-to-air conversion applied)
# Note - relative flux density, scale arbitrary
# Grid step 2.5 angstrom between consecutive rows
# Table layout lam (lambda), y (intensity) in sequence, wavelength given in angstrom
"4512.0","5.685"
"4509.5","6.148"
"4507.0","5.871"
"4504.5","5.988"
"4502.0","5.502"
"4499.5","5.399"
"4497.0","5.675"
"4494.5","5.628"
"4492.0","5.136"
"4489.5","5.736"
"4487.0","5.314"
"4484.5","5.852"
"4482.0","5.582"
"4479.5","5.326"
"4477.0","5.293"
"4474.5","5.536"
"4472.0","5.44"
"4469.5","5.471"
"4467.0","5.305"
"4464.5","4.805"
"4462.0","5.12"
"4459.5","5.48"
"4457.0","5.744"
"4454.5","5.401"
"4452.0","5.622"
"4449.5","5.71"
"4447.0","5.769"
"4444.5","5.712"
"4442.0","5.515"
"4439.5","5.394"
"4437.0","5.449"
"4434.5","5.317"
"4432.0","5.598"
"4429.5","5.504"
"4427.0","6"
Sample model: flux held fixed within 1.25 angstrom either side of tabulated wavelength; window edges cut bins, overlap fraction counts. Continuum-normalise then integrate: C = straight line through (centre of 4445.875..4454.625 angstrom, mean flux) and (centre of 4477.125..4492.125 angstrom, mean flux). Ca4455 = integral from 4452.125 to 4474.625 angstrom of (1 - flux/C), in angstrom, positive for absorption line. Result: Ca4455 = 0.9 angstrom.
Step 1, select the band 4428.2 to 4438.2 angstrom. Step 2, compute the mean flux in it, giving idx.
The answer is 5.47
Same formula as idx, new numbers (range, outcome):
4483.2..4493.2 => 5.51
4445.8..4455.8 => 5.63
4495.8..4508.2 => 5.69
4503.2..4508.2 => 5.93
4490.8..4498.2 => 5.48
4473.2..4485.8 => 5.52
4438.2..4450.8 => 5.62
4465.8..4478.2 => 5.41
